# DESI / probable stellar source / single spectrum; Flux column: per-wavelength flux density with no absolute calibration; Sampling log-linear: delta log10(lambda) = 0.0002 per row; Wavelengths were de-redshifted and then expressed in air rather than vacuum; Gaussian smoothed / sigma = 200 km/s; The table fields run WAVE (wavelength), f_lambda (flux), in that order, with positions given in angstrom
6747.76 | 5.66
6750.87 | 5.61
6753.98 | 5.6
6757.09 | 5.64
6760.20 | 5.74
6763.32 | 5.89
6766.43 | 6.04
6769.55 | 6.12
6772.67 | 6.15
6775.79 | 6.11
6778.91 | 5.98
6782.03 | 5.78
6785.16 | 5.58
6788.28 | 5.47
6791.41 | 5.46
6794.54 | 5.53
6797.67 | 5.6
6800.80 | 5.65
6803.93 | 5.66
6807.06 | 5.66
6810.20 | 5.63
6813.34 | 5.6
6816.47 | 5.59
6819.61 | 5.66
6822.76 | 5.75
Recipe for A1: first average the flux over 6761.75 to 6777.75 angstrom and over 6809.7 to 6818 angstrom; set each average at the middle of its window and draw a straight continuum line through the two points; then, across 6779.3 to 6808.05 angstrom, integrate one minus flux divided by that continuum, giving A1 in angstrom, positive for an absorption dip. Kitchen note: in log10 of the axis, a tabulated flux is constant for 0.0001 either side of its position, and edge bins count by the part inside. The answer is 0.99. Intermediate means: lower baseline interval 6.06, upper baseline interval 5.61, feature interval 5.61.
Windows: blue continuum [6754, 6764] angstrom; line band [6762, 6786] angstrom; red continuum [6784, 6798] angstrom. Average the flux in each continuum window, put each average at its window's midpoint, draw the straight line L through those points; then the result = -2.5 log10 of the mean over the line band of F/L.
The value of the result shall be -0.06 mag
